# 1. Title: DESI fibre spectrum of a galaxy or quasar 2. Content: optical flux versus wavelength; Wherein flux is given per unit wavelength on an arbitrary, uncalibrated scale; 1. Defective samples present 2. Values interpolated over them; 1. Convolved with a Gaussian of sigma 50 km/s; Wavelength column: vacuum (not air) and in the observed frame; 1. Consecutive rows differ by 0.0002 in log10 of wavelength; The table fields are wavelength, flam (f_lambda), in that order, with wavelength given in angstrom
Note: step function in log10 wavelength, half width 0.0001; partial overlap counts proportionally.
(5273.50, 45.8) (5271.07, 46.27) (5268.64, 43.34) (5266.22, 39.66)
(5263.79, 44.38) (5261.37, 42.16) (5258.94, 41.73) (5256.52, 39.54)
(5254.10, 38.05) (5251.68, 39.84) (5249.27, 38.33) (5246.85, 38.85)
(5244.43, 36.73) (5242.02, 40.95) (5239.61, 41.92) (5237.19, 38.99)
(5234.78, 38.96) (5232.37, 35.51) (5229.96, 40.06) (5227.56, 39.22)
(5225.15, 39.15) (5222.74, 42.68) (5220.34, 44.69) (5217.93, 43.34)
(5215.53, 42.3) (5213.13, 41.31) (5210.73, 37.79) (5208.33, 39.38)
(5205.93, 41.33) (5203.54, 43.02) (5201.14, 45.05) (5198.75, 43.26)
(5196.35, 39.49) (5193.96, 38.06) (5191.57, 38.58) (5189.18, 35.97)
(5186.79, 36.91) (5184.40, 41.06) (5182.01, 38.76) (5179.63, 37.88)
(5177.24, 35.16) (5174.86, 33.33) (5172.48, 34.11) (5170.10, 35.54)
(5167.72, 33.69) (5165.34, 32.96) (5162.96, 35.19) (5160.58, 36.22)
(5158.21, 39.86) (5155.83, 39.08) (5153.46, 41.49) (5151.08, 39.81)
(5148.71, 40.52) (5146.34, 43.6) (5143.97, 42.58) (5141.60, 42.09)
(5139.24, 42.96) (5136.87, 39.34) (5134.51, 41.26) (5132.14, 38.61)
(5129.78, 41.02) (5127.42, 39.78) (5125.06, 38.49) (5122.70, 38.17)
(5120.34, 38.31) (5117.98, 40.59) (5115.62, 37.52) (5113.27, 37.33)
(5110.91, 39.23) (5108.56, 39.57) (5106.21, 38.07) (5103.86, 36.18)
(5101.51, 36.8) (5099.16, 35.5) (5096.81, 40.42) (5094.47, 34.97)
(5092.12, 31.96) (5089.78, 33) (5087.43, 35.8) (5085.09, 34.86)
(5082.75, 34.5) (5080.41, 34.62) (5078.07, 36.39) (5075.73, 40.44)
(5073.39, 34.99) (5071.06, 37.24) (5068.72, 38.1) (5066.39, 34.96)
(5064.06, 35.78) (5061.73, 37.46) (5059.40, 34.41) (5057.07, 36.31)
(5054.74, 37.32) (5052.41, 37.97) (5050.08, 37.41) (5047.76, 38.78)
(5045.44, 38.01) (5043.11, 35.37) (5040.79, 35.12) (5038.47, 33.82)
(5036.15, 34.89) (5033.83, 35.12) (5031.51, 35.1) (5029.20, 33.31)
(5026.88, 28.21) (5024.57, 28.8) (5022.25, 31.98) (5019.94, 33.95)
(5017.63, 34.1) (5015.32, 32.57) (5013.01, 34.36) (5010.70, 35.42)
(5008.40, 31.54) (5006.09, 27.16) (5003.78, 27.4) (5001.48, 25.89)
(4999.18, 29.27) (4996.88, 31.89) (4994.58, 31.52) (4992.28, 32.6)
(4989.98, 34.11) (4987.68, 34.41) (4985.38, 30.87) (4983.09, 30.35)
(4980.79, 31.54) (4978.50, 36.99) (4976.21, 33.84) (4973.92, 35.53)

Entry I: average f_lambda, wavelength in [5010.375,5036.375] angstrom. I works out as 33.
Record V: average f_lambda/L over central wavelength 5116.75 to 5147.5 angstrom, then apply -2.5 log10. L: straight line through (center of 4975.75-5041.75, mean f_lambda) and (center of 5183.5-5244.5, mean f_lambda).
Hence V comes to -0.096 mag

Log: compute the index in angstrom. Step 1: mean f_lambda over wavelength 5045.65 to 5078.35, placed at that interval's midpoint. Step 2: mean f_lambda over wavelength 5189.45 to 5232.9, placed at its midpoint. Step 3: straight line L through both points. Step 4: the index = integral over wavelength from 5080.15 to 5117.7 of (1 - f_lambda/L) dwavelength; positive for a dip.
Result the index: 1.5 angstrom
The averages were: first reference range 37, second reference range 40.8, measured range 36.4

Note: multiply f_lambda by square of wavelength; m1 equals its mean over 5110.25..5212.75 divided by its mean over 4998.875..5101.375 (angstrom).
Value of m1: 1.18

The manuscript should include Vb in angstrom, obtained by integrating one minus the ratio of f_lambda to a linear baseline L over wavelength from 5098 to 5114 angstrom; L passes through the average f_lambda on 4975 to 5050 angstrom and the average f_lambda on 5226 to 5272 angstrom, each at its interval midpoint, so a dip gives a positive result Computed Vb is -0.8 angstrom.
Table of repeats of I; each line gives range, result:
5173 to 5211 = 39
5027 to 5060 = 35.7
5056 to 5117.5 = 36.5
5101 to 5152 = 39.7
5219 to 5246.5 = 39.9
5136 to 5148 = 42.1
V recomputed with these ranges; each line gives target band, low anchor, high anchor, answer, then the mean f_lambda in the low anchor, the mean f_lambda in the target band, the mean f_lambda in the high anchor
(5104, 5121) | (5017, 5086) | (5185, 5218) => -0.03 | 35.3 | 38.5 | 40.3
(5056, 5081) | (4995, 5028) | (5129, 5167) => -0.06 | 30.9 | 36.5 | 39.7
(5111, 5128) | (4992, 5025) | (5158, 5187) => -0.12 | 31.2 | 38.6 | 36.1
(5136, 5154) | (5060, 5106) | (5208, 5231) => -0.09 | 36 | 41.6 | 41.1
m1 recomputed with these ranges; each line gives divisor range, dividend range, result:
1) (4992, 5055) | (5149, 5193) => 1.18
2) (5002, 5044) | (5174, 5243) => 1.32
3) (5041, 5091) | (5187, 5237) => 1.18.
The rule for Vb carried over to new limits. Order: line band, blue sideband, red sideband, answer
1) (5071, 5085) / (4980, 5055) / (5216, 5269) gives -0.48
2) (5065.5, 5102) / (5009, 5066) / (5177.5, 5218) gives 0.39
